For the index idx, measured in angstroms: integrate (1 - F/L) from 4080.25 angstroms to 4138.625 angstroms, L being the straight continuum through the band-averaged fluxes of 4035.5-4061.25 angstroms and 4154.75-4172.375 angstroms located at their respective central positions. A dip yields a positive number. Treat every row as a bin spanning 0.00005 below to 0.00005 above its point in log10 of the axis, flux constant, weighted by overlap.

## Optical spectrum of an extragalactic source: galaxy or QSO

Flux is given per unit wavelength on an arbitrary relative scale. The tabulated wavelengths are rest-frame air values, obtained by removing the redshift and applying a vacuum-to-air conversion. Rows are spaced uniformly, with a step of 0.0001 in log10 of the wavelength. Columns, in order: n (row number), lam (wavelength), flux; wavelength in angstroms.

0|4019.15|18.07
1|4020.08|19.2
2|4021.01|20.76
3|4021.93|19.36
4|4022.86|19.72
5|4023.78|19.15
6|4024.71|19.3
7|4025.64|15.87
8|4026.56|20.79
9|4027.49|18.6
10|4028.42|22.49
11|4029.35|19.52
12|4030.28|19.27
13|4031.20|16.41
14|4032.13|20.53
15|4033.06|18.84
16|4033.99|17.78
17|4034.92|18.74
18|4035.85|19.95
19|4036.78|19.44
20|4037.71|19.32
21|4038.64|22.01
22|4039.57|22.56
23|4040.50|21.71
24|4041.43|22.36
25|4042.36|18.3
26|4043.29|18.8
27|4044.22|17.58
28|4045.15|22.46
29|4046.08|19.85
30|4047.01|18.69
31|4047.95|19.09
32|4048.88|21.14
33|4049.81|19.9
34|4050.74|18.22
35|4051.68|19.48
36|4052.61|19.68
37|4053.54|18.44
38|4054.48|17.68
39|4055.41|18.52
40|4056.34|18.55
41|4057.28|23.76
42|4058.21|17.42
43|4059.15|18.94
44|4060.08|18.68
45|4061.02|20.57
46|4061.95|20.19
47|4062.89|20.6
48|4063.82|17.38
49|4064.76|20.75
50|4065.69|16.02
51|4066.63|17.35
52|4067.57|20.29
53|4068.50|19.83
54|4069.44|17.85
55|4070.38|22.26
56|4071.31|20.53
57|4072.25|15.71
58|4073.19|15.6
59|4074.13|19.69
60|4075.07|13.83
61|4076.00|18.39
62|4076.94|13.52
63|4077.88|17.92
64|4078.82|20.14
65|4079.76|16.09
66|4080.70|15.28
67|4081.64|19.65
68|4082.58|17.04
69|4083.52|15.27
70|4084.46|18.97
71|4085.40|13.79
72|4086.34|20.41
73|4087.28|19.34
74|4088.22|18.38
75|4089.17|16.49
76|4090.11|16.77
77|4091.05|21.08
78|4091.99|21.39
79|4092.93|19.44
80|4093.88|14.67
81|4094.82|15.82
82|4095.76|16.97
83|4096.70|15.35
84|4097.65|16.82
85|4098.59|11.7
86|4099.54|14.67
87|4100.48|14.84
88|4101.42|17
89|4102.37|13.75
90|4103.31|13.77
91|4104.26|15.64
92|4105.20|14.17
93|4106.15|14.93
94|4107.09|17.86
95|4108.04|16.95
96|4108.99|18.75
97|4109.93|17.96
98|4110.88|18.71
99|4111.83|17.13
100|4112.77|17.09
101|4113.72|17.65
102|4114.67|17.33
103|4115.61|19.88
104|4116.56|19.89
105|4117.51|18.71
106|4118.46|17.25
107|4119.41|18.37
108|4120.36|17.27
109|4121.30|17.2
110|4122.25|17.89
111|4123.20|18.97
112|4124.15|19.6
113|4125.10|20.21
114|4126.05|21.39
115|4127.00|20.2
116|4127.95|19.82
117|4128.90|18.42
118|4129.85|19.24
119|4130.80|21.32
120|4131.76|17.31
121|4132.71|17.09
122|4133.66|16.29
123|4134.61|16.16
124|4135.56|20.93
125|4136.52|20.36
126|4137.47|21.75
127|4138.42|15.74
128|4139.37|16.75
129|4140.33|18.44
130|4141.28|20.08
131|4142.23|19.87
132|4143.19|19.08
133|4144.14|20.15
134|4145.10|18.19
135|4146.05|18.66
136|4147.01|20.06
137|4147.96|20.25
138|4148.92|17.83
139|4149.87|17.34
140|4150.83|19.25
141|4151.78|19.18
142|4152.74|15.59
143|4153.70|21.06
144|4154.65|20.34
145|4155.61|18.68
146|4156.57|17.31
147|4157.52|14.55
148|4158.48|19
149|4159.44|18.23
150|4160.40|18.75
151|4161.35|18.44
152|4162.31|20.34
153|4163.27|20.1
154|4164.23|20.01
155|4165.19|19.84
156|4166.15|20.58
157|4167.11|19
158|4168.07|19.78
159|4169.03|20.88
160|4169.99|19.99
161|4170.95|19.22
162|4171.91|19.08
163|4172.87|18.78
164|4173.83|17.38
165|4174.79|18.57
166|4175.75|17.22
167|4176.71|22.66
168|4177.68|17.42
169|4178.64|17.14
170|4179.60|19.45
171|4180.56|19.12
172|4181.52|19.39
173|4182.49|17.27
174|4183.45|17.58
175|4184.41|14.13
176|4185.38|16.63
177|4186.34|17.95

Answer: 5.3 angstroms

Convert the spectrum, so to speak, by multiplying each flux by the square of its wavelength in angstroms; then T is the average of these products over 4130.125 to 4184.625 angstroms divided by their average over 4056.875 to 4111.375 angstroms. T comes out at 1.11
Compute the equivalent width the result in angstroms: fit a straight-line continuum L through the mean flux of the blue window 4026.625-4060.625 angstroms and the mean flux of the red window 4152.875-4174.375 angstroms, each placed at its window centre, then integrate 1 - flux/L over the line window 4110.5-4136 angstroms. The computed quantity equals 0.9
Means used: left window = 19.6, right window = 19.1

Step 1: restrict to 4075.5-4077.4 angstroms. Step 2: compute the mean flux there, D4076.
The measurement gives 16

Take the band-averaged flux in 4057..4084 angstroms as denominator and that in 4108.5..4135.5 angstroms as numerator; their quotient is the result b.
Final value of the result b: 1.01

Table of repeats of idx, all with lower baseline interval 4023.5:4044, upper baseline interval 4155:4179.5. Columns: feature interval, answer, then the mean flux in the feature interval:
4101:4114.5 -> 1.9 angstroms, 16.5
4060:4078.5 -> 1.0 angstroms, 18.4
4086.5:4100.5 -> 1.6 angstroms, 17.1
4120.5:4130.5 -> -0.1 angstroms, 19.3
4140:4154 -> 0.0 angstroms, 19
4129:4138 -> 0.1 angstroms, 18.9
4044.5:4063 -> -0.1 angstroms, 19.6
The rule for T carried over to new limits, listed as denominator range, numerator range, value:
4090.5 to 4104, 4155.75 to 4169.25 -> 1.21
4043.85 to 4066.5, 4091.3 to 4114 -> 0.87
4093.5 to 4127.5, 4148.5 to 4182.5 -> 1.13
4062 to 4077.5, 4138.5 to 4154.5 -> 1.08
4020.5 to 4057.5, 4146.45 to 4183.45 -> 1.03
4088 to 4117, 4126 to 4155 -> 1.14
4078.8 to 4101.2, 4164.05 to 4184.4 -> 1.16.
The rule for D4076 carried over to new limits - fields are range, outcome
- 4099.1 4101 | 14.9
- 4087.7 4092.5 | 18.8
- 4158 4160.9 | 18.7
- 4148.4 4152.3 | 18.4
